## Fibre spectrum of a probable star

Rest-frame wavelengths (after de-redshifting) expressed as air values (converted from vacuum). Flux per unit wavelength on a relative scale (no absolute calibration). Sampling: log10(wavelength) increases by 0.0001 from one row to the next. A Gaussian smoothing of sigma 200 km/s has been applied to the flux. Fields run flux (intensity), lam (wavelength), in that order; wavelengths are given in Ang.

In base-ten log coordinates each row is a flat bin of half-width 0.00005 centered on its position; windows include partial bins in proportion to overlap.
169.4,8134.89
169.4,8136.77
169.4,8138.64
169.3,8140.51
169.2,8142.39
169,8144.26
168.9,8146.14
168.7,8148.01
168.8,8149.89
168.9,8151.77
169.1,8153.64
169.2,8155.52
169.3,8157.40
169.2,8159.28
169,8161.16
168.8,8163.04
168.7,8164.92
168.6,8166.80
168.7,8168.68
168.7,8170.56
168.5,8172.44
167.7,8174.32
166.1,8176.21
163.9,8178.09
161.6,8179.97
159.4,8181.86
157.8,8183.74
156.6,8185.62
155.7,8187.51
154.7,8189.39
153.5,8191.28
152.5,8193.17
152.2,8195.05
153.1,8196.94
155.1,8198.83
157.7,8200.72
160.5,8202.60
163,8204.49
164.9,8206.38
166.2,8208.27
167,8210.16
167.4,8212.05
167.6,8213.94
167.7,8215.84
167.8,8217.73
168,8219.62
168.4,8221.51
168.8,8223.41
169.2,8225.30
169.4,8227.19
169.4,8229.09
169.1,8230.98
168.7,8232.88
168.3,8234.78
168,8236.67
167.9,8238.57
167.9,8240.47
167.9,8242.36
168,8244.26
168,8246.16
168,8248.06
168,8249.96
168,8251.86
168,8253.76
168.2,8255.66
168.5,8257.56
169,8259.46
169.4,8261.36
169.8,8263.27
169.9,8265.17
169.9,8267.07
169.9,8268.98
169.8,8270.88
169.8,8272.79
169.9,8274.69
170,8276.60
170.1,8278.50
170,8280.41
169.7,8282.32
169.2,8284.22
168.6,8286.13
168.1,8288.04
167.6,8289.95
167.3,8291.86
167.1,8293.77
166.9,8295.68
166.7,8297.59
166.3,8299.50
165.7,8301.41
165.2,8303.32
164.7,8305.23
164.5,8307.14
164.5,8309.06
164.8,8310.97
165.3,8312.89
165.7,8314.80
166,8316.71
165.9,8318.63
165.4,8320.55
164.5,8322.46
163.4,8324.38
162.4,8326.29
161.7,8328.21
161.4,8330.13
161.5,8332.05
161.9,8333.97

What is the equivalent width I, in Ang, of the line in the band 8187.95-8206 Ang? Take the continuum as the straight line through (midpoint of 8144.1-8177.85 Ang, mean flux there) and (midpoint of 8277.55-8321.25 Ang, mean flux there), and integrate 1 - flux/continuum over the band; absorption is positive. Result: 1.3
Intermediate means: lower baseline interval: 169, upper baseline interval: 167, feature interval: 156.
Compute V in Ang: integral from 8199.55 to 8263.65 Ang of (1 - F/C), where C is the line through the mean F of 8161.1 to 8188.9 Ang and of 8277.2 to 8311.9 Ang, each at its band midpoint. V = -0.67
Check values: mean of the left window 164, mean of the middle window 167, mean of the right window 167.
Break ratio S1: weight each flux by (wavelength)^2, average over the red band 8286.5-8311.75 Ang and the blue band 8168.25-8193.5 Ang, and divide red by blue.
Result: 1.1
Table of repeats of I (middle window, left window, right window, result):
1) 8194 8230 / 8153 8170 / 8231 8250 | 0.9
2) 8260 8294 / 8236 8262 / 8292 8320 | -0.5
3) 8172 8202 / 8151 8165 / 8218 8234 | 1.9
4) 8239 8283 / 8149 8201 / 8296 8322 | -1.2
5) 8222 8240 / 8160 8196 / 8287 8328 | -0.6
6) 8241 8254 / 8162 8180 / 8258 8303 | 0.0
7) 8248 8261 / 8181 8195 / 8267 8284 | -0.1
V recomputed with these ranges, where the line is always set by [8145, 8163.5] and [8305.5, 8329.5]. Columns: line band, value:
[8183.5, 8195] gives 0.9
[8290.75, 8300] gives -0.1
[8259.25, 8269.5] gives -0.2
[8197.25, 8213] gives 0.5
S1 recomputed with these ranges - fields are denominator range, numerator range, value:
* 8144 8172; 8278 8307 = 1.02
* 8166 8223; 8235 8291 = 1.06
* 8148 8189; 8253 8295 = 1.05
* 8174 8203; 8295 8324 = 1.08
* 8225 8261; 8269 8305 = 1.01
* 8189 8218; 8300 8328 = 1.05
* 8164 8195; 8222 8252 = 1.06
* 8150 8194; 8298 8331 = 1.04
